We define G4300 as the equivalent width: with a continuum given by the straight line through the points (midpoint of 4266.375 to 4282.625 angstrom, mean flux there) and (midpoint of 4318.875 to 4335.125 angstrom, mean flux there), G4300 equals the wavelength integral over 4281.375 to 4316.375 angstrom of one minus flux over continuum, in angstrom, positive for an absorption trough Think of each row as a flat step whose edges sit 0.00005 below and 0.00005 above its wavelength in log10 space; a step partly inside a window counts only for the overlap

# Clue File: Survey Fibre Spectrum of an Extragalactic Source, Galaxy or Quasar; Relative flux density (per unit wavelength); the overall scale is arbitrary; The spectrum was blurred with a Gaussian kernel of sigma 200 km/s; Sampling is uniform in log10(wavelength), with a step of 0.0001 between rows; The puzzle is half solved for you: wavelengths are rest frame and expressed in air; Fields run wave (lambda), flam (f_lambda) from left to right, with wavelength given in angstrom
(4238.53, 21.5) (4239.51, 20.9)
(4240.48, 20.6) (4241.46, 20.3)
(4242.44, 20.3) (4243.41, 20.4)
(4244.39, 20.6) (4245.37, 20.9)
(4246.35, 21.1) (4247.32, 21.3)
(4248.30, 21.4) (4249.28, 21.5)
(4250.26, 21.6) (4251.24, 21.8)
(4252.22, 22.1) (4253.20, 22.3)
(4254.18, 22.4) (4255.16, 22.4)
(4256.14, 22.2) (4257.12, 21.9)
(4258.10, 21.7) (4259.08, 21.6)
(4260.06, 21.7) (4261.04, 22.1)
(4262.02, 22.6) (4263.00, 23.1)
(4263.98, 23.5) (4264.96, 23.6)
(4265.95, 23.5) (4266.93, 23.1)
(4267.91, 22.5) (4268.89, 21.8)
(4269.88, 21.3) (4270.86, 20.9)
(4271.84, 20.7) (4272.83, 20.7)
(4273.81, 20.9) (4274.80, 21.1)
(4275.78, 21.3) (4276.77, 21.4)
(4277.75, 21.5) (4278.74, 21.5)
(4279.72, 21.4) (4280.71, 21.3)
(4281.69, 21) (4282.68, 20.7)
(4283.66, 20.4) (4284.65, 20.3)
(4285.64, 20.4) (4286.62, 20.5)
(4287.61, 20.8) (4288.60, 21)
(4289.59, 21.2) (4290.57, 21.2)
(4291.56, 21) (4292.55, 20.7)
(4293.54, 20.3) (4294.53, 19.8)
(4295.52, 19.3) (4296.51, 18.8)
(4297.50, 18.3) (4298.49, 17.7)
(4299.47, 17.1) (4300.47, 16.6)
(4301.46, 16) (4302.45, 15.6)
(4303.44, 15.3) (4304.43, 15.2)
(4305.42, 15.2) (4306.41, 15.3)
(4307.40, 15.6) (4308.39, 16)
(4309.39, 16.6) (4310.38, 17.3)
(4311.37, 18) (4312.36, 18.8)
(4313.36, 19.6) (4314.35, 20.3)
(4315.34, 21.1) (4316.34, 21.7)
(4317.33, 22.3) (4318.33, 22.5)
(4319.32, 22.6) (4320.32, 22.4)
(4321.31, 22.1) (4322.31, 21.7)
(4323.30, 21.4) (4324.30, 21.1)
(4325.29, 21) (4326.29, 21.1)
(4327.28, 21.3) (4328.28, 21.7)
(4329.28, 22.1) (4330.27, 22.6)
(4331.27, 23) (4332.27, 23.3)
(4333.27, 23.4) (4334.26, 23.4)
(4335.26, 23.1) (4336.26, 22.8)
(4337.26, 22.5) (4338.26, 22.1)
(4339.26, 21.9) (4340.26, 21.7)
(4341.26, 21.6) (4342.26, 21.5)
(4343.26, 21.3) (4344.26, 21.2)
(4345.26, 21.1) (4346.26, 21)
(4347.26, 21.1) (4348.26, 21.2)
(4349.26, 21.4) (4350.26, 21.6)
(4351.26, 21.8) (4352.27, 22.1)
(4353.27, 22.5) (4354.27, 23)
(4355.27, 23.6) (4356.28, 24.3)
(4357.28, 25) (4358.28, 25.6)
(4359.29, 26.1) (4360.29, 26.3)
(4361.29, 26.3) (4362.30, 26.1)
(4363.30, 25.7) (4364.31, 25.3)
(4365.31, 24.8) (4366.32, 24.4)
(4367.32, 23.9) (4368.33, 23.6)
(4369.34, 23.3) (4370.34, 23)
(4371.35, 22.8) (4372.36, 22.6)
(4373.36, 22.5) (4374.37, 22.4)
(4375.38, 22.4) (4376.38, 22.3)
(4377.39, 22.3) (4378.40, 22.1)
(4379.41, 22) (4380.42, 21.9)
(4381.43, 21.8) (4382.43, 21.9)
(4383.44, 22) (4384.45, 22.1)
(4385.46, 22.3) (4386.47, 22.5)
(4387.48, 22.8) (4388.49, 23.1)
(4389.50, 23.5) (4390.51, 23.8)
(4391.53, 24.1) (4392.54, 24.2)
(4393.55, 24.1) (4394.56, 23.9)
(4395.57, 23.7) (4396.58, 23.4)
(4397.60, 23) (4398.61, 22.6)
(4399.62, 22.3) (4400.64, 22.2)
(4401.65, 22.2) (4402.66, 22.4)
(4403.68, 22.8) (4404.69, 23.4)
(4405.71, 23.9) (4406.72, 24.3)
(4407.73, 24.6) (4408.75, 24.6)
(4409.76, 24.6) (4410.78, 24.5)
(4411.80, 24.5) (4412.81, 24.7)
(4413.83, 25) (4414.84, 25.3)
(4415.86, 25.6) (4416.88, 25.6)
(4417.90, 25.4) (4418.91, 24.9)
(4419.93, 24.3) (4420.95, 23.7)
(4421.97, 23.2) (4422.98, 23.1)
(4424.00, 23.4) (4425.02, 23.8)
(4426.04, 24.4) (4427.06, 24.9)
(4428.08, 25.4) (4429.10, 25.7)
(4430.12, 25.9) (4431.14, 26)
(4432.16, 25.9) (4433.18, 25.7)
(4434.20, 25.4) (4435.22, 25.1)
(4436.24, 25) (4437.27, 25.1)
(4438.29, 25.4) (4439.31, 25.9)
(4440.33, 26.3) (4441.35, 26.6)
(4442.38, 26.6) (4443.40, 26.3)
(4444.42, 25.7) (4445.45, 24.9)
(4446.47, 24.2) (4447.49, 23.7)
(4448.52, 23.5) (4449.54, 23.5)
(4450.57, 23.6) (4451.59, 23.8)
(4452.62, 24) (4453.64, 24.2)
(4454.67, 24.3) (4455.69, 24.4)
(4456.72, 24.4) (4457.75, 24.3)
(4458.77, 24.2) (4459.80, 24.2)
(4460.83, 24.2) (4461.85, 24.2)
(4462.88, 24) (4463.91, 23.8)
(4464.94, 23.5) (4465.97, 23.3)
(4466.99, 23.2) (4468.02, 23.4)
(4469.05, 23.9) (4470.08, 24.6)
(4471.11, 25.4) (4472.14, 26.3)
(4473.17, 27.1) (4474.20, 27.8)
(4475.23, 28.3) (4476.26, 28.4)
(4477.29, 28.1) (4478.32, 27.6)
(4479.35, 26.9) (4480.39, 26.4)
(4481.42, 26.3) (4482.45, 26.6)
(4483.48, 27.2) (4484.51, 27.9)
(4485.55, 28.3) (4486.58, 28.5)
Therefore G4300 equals 4.9 angstrom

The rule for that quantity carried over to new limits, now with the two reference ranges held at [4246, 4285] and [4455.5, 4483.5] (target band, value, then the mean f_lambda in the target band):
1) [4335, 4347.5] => 0.73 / 21.7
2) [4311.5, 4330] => 1.15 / 21.3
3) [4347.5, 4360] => 0.07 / 23.2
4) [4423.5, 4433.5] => -0.17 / 25.1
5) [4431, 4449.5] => -0.34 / 25.3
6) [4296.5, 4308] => 3.14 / 16.3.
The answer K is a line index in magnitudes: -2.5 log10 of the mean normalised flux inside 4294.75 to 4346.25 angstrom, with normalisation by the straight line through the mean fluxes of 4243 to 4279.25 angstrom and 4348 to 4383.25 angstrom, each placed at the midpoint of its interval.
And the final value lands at 0.13 mag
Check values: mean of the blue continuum 21.8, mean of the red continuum 23.4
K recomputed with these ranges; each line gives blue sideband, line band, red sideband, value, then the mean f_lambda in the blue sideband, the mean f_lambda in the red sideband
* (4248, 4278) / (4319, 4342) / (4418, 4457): 0.043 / 21.9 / 24.8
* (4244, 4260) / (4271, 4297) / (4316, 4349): 0.054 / 21.7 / 22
